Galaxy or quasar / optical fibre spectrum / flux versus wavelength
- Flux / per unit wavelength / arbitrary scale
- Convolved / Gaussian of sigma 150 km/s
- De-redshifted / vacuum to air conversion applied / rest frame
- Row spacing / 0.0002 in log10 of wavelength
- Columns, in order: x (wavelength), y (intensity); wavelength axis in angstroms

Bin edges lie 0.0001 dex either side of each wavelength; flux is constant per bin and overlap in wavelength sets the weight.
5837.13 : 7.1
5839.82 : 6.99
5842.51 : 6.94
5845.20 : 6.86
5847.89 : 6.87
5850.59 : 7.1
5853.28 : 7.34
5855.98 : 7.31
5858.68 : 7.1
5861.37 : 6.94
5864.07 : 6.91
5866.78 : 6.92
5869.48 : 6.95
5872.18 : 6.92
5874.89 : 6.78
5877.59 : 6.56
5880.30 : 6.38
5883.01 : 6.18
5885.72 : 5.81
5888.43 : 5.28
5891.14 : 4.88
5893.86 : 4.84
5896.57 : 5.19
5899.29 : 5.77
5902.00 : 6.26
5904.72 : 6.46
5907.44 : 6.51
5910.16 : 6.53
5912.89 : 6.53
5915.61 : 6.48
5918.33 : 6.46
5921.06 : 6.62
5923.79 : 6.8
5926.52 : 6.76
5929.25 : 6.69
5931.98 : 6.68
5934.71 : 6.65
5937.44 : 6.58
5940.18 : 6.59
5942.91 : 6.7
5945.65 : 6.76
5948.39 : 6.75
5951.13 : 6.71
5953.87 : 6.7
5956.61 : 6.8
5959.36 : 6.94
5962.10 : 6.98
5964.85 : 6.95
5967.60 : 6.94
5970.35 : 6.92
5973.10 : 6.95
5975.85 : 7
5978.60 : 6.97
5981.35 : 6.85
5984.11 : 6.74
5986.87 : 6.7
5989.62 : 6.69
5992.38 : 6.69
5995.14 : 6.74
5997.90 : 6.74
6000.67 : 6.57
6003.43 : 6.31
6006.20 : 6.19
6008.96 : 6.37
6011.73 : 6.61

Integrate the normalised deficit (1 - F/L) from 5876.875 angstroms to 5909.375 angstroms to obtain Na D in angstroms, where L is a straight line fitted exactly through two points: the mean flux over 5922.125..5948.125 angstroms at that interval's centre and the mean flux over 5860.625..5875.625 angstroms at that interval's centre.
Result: 4.7 angstroms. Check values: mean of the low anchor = 6.9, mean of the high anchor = 6.69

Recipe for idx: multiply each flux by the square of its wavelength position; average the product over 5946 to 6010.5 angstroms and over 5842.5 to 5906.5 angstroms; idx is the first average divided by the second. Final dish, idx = 1.09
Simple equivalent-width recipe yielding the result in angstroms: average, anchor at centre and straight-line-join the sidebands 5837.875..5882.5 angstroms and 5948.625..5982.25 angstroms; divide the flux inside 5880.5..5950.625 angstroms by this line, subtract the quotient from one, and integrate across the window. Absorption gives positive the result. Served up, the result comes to 6.3 angstroms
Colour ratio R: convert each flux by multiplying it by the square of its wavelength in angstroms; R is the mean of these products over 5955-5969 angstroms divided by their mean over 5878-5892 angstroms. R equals 1.23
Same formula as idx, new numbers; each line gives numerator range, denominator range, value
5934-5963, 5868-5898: 1.15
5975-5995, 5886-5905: 1.28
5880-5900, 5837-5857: 0.79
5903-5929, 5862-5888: 1.02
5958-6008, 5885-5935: 1.12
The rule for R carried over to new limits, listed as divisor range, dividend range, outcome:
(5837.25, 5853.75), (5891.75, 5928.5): 0.91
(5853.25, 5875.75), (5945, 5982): 1.02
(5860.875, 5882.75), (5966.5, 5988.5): 1.06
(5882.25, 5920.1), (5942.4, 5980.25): 1.18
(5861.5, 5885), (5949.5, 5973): 1.06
